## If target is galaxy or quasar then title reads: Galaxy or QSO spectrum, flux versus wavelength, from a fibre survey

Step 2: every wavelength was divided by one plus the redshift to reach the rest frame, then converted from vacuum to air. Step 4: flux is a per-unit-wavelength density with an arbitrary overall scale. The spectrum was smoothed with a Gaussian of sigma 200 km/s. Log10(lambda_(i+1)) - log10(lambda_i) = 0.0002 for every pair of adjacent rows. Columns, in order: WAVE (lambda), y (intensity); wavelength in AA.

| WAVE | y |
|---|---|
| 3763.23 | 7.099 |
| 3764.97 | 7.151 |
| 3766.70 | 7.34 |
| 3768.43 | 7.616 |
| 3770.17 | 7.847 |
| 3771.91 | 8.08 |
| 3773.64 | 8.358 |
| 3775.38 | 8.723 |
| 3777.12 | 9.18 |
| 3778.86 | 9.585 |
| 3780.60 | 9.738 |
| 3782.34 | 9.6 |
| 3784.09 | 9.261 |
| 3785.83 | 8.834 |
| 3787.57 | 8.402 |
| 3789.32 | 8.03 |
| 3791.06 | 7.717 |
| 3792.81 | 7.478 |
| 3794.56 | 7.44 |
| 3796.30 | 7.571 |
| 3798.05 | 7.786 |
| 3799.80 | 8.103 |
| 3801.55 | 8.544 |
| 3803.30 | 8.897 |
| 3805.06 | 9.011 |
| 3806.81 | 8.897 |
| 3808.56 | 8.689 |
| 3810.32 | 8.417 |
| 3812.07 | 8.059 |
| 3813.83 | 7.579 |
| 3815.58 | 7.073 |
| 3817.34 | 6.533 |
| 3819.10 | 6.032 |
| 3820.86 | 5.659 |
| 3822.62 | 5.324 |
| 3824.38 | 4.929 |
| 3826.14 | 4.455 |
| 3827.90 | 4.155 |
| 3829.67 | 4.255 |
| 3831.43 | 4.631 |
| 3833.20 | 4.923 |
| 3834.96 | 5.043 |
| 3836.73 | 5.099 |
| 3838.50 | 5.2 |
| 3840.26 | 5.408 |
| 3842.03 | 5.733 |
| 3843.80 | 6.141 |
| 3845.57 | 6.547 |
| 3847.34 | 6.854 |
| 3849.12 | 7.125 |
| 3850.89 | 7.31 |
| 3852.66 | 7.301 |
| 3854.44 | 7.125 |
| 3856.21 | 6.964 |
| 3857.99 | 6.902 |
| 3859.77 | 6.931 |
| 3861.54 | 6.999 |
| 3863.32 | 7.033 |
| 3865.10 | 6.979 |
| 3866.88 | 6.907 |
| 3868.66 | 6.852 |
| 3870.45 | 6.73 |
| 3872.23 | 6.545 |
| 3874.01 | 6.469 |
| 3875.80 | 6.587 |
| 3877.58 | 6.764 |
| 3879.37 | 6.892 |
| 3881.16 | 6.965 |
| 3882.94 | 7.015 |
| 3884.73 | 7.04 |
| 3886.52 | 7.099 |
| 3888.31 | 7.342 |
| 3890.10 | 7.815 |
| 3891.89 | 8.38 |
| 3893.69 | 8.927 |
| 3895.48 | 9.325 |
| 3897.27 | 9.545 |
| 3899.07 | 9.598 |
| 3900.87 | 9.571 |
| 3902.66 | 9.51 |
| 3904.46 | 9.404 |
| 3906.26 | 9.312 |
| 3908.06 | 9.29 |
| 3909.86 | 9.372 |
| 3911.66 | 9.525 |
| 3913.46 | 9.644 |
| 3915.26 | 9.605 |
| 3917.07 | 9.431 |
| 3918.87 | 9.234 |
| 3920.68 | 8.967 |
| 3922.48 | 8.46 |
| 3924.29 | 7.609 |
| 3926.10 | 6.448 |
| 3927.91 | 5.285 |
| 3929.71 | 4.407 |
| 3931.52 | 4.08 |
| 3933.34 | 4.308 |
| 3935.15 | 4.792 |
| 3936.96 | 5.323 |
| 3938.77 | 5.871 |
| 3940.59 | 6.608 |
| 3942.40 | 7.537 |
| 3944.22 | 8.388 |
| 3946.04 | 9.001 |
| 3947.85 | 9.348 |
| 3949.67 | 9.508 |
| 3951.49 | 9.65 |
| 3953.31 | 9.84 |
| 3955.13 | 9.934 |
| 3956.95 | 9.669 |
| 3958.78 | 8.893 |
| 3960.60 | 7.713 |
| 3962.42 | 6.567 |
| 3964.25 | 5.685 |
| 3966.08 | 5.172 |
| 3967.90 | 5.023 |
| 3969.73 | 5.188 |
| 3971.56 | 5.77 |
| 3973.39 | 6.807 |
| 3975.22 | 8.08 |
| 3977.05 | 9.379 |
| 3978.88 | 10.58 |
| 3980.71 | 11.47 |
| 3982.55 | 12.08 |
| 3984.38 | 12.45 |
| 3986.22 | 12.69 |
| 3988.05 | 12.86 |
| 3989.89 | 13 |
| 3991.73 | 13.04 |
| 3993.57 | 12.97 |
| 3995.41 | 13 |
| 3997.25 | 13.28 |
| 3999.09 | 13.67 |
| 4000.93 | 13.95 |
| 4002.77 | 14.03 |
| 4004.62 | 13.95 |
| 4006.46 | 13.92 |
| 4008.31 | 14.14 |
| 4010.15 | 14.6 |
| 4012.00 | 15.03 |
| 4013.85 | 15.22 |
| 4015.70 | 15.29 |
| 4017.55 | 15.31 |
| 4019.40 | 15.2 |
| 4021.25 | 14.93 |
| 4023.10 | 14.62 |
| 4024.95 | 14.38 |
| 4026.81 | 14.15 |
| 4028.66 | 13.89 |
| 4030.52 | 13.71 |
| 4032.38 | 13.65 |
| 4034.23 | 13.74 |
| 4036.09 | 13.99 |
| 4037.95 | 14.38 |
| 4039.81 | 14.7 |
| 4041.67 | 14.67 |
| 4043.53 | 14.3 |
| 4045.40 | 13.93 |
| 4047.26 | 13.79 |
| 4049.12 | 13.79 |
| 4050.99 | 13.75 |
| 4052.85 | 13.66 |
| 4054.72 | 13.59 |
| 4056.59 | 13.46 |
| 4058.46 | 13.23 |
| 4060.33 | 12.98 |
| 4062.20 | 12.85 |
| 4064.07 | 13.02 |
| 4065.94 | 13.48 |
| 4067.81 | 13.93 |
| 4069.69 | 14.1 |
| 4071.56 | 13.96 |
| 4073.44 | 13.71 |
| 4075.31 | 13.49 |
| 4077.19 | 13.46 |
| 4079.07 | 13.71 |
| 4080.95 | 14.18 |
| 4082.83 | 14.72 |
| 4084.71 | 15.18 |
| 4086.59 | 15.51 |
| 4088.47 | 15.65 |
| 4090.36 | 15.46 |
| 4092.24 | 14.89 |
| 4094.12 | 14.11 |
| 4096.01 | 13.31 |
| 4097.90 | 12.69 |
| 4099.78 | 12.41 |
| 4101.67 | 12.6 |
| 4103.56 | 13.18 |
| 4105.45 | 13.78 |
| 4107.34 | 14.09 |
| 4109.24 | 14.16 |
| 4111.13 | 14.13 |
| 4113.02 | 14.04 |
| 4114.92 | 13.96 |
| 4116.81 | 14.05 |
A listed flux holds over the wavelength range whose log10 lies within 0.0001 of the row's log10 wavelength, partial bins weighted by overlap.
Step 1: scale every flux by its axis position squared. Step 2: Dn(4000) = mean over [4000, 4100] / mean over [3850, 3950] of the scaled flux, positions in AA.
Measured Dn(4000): 2.00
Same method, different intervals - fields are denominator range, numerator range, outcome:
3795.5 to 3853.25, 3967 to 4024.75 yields 2.06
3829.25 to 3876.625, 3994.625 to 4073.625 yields 2.42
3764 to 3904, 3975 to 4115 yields 2.09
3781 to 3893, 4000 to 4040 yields 2.27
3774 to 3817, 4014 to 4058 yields 1.91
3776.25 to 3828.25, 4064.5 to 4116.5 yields 2.10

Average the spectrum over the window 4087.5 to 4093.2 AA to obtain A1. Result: 15.3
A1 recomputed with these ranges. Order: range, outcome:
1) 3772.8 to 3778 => 8.75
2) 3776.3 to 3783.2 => 9.53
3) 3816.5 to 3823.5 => 5.88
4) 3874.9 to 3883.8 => 6.84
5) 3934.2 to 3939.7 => 5.33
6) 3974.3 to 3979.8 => 9.36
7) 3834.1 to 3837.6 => 5.07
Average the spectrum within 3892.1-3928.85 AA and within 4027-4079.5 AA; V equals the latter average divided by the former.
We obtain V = 1.55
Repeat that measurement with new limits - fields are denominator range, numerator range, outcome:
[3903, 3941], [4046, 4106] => 1.84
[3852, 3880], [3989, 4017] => 2.03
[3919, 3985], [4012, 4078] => 1.83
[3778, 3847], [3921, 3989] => 1.13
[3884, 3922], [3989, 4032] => 1.58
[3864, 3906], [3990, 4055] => 1.82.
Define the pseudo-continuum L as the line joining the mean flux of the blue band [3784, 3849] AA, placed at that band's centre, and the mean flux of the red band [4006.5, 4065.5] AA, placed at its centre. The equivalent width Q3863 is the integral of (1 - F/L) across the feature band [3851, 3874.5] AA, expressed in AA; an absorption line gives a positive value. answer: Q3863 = 3.96 AA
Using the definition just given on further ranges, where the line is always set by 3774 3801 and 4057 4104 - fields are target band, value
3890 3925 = 5.0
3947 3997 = 9.9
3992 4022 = -4.2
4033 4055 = -1.4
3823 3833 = 5.1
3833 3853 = 7.3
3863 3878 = 4.9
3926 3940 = 7.7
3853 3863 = 2.8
